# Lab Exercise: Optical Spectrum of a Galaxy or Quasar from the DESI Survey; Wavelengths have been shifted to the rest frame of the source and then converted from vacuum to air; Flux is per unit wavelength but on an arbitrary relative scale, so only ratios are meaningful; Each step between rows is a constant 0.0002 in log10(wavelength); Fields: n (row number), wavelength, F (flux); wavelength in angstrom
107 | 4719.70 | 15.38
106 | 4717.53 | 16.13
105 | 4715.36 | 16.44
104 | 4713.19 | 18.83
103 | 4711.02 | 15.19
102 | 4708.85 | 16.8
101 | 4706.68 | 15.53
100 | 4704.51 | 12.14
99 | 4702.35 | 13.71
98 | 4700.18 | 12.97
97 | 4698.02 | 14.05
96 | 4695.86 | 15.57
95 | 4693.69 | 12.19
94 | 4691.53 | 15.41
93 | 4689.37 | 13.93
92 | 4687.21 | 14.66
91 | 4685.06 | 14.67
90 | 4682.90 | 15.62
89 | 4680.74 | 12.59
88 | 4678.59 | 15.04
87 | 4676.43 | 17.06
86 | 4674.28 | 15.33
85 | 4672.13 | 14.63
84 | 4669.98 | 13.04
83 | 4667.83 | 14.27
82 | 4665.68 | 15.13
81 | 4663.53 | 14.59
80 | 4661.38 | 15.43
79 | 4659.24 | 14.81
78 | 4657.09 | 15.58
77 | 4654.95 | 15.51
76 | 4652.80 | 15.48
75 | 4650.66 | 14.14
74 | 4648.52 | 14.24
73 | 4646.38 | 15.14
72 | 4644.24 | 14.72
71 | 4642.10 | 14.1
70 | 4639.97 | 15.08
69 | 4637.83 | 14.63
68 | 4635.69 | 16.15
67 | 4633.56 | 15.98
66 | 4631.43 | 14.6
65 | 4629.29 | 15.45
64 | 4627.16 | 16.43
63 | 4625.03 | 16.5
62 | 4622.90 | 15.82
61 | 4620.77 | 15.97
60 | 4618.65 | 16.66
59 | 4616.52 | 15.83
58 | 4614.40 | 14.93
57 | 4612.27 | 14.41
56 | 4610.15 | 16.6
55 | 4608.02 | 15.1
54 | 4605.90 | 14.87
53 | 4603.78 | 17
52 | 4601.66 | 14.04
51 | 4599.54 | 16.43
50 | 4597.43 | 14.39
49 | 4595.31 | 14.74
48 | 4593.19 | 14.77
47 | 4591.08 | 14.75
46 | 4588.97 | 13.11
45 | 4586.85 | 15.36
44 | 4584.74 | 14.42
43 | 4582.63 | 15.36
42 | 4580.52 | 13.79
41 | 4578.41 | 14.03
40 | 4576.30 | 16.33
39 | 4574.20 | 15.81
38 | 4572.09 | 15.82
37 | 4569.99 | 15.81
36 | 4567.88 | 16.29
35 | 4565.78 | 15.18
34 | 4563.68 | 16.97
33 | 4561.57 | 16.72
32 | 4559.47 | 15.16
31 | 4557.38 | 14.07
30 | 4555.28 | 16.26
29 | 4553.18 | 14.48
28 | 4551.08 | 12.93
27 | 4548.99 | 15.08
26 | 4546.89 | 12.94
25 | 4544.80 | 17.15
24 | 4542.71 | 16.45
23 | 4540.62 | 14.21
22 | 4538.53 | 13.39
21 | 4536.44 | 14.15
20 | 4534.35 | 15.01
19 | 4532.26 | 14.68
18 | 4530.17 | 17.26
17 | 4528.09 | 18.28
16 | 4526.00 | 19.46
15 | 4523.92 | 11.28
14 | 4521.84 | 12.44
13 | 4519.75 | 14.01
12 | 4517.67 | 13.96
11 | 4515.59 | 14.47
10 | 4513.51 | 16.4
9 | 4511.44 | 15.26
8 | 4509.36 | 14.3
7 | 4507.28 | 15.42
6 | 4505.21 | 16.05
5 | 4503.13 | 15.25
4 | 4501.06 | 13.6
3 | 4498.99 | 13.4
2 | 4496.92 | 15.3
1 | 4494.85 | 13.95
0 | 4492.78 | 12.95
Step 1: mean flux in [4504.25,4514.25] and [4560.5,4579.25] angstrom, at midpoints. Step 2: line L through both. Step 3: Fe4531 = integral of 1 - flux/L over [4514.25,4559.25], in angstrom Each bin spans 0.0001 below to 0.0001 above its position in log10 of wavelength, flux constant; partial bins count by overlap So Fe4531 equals 2.3 angstrom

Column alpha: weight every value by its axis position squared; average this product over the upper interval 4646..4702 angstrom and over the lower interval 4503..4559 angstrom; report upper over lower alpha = 1.0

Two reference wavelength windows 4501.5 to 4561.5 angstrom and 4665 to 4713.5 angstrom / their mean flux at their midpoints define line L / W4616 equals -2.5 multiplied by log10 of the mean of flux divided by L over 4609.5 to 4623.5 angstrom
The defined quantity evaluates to -0.07 mag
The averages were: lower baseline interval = 15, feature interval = 15.7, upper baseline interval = 14.6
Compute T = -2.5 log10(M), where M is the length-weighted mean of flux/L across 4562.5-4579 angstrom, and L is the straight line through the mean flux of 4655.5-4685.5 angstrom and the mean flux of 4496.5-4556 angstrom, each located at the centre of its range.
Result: -0.07 mag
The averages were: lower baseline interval 14.9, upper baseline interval 14.9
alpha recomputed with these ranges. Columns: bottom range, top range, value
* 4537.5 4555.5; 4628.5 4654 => 1.06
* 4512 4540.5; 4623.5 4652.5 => 1.07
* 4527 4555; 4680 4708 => 1.00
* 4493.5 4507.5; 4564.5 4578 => 1.11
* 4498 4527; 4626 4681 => 1.09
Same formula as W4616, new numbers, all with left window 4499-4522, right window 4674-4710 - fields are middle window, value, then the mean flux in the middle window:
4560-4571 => -0.106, 16.1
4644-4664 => -0.031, 15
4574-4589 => -0.016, 14.8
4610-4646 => -0.065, 15.5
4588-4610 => -0.029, 15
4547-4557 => 0.013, 14.5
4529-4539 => -0.027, 15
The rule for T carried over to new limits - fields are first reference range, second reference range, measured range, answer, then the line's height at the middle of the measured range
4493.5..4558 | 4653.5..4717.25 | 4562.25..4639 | -0.04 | 14.9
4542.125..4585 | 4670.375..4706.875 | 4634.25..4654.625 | -0.01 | 14.7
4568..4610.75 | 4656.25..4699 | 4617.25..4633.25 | -0.07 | 14.9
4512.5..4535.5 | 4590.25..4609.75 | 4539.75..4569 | -0.01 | 15.2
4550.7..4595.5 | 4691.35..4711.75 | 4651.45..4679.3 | -0.04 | 14.5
